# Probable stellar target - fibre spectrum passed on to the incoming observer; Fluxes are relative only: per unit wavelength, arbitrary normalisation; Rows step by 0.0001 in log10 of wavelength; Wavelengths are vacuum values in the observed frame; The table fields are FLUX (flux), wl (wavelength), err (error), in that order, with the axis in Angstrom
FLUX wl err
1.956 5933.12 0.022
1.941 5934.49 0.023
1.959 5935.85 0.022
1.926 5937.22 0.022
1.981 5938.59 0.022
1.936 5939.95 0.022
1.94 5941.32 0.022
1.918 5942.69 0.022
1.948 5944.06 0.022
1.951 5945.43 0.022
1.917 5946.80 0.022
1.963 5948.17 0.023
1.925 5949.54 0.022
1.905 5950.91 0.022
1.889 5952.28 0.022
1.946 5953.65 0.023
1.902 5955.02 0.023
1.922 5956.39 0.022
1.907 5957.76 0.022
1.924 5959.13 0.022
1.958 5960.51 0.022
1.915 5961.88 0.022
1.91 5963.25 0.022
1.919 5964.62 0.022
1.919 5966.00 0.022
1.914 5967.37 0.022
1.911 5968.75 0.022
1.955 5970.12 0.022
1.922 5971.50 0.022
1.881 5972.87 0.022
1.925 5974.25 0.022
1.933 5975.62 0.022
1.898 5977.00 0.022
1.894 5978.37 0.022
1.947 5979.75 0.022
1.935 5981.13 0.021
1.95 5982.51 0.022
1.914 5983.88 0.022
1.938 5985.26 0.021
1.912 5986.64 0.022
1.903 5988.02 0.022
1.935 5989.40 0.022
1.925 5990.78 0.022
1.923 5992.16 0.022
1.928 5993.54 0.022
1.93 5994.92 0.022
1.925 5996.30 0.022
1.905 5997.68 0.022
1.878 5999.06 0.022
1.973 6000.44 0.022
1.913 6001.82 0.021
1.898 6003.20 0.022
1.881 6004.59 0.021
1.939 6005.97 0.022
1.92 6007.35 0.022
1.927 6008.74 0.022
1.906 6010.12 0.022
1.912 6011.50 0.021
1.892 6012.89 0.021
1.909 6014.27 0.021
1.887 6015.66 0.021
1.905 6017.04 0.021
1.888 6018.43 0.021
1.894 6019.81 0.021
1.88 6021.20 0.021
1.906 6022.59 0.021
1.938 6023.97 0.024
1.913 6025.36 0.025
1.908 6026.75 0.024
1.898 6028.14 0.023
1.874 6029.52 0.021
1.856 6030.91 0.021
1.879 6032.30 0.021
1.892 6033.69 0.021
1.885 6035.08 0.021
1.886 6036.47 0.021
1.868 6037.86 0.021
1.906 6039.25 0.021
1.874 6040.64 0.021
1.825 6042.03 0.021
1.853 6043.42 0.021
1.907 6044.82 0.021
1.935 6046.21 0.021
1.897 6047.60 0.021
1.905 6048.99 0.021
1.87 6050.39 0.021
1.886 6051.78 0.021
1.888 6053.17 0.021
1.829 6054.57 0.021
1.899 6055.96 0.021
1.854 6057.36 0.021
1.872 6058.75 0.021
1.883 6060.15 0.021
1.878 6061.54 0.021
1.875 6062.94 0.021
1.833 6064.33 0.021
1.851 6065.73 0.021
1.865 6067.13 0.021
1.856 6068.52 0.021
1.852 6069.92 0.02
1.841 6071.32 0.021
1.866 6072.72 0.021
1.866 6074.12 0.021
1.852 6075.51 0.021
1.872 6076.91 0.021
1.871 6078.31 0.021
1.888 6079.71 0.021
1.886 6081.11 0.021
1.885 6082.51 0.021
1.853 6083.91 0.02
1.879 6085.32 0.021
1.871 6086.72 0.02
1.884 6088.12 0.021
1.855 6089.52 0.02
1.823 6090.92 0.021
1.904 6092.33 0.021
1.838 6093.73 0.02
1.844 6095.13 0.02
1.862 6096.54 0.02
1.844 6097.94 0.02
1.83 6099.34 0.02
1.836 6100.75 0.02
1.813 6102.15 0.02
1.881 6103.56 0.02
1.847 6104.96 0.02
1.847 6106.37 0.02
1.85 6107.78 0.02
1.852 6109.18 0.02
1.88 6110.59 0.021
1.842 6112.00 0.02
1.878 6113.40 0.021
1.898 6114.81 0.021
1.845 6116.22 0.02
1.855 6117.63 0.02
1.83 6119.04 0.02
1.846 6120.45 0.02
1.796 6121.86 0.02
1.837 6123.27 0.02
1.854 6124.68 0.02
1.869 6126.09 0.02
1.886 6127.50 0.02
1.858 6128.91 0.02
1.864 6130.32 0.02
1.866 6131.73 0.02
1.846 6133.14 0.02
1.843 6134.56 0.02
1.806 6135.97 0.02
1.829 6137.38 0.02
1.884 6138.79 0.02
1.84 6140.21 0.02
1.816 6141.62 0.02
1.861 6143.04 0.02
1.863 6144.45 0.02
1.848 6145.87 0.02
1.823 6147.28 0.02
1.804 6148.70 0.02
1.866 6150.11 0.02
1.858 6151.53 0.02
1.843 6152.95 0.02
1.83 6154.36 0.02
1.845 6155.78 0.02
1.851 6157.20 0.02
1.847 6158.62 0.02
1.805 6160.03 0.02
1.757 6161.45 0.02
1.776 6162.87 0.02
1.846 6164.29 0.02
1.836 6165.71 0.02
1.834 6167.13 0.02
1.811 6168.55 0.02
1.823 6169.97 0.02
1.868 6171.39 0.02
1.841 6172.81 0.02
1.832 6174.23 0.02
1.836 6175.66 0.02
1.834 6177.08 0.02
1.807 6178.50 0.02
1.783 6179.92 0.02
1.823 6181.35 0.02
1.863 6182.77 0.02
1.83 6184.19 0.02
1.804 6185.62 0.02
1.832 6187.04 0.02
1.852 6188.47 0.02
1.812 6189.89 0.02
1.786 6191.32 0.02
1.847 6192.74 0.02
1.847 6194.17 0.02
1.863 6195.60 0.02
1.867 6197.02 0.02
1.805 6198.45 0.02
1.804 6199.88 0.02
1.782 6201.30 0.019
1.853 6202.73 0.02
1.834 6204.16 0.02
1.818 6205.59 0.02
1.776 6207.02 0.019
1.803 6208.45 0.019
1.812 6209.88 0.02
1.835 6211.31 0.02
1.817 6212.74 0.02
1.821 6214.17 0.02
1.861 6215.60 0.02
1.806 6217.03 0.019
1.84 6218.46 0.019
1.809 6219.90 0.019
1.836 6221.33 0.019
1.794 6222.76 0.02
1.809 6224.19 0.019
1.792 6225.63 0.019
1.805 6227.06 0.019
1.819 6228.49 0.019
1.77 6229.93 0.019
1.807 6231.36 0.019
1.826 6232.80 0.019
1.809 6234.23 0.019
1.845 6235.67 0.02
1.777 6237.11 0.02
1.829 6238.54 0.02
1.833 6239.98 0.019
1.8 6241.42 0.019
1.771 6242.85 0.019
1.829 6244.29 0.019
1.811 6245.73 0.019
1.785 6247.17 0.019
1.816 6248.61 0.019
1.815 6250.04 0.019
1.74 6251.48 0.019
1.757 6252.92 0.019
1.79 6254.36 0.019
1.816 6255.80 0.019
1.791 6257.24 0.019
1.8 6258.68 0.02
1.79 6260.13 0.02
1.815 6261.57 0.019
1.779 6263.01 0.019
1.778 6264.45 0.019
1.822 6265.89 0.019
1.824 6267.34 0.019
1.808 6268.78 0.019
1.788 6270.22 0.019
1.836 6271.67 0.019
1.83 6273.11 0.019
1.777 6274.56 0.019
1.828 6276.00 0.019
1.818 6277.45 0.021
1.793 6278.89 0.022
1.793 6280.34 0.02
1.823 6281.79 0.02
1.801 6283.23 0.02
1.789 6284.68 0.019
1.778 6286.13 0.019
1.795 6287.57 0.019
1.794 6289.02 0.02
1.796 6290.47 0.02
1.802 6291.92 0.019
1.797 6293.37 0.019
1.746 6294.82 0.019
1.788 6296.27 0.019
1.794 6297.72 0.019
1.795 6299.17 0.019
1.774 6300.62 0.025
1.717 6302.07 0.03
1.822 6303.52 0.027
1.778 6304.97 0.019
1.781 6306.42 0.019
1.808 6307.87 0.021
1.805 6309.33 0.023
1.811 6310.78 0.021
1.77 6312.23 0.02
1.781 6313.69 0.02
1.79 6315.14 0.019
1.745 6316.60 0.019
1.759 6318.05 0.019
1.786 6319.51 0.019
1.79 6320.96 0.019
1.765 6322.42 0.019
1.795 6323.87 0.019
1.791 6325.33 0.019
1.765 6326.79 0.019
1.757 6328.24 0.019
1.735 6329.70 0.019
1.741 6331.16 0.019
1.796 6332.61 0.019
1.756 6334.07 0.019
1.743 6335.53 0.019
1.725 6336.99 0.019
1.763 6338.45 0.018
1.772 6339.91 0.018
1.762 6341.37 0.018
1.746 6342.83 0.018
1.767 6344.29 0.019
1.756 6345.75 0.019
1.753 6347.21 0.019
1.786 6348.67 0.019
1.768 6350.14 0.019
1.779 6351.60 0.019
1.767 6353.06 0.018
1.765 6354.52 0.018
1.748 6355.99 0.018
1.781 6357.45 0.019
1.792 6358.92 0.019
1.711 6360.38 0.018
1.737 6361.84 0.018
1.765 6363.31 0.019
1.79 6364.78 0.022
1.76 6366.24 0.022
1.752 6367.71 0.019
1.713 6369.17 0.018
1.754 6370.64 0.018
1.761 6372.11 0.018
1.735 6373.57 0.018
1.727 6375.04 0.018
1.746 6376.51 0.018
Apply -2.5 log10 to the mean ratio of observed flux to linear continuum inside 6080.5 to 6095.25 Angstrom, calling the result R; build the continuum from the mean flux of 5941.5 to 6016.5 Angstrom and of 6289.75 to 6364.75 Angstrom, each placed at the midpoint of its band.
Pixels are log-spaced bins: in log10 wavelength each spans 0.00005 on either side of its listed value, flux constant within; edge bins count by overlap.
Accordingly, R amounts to 0.004 mag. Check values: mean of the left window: 1.92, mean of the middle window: 1.87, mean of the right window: 1.77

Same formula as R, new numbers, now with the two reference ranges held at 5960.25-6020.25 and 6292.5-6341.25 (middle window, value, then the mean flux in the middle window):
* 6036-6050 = 0.005 mag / 1.88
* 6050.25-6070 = 0.011 mag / 1.87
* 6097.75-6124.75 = 0.010 mag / 1.85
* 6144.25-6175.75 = 0.007 mag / 1.83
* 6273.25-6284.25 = -0.009 mag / 1.81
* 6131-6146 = 0.004 mag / 1.85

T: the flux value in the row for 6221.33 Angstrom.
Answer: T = 1.836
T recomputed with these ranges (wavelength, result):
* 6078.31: 1.871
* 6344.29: 1.767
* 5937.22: 1.926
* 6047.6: 1.897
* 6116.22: 1.845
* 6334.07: 1.756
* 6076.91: 1.872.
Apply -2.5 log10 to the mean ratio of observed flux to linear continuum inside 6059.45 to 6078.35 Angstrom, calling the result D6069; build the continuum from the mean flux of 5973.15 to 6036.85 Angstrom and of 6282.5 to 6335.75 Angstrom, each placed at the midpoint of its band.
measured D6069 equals 0.01 mag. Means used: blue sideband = 1.91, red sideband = 1.78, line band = 1.86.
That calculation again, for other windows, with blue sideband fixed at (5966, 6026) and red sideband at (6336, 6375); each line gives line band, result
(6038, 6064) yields 0.007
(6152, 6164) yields 0.014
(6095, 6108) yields 0.014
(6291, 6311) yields -0.003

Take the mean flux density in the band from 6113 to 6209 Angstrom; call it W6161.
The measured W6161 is 1.83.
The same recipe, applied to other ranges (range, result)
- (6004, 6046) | 1.89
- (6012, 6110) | 1.87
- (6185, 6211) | 1.82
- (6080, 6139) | 1.85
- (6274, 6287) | 1.8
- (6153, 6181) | 1.82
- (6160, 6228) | 1.82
